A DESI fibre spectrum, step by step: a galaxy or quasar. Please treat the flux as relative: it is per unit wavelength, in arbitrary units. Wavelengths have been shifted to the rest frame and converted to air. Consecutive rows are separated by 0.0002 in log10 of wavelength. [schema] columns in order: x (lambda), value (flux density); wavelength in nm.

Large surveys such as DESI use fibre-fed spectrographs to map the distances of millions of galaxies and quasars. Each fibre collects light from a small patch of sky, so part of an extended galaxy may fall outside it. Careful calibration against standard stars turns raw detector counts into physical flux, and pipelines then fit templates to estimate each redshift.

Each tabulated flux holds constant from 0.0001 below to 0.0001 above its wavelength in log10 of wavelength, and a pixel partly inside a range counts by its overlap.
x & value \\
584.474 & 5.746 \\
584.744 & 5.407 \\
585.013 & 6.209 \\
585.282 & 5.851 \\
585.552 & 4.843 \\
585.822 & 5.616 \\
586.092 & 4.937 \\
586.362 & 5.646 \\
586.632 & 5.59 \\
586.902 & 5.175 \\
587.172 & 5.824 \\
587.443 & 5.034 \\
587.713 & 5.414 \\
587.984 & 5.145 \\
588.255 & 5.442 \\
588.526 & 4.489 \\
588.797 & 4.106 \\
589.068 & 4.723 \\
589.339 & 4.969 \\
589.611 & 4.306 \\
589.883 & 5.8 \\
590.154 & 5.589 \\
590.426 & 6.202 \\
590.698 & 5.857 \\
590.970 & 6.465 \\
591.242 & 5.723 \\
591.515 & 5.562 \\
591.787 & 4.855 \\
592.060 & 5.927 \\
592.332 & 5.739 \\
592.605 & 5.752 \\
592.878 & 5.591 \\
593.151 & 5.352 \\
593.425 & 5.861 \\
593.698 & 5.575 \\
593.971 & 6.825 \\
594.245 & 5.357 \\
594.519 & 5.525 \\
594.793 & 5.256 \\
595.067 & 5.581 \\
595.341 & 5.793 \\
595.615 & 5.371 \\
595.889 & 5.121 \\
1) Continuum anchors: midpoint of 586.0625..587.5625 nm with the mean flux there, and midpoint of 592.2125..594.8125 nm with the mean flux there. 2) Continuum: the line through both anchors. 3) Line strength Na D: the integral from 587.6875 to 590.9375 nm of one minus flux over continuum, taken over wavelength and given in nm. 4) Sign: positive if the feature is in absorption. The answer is 0.18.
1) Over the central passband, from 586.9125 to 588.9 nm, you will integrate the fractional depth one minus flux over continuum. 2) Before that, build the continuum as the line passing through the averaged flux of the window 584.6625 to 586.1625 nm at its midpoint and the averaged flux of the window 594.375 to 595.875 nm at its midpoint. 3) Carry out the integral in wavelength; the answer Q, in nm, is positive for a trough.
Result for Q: 0.15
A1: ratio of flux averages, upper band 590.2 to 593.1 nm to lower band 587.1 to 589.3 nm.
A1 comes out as 1.15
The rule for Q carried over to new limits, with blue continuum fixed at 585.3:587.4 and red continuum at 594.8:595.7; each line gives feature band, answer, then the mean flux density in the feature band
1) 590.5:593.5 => -0.12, 5.7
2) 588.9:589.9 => 0.11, 4.82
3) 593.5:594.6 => -0.06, 5.84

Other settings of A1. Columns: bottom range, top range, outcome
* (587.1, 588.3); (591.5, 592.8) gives 1.04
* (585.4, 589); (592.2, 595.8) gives 1.09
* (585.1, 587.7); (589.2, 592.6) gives 1.03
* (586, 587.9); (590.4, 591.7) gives 1.10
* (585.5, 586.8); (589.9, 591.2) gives 1.12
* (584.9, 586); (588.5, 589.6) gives 0.81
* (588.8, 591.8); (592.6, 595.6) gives 1.04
